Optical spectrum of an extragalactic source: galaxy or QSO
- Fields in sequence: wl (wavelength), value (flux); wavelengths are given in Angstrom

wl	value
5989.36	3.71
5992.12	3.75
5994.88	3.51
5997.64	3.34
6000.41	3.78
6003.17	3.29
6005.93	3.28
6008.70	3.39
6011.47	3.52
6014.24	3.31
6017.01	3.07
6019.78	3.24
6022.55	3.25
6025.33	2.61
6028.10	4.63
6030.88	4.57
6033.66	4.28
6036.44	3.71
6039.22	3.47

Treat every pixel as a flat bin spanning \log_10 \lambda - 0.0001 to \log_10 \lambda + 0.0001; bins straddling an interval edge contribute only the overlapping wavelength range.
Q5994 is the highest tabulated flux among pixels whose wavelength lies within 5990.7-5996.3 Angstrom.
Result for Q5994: 3.75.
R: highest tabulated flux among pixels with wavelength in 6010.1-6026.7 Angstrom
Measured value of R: 3.52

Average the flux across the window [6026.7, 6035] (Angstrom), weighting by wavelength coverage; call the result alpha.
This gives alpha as 4.49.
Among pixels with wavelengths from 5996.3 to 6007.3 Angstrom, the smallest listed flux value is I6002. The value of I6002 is 3.28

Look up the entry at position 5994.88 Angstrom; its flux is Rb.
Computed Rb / 3.51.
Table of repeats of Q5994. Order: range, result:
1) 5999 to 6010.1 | 3.78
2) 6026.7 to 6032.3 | 4.63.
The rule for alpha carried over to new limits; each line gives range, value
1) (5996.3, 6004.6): 3.47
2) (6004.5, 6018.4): 3.31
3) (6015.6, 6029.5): 3.36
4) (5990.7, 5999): 3.53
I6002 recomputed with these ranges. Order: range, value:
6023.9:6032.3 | 2.61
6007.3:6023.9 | 3.07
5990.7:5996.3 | 3.51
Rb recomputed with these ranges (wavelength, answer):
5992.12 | 3.75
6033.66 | 4.28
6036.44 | 3.71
